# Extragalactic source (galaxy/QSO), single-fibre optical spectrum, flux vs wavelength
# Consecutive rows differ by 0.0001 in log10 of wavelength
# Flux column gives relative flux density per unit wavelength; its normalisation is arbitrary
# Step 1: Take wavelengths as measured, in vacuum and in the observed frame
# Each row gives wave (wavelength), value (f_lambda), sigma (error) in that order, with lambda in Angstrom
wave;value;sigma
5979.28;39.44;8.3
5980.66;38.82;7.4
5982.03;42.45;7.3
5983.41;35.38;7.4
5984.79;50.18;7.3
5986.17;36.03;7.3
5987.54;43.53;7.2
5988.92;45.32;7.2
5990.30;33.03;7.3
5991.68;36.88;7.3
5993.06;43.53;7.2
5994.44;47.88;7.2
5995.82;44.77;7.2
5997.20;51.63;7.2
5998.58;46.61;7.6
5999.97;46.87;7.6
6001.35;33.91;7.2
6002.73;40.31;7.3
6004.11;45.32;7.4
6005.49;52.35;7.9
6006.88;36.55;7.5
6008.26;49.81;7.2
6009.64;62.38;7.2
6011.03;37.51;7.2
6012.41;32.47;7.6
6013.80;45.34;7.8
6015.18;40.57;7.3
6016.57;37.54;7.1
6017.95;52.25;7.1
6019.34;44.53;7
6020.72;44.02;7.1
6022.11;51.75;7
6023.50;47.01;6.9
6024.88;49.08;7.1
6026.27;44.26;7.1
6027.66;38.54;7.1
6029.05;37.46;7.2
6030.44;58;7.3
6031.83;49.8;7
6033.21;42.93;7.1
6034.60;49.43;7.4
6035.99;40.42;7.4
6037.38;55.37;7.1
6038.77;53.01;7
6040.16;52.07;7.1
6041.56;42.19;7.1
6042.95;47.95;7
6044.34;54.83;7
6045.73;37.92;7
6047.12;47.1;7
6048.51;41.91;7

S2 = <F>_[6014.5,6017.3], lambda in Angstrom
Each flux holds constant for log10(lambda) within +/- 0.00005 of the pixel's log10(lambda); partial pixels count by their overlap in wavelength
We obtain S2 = 39.3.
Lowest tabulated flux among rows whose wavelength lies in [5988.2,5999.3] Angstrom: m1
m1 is 33.03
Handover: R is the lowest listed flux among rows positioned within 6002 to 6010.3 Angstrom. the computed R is 36.55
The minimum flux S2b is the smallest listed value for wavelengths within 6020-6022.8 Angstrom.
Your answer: 44.02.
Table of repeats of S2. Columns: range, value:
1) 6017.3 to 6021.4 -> 46.9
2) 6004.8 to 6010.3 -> 50.2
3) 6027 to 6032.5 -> 45.9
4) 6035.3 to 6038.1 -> 48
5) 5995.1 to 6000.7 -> 47.3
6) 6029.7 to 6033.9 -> 50.2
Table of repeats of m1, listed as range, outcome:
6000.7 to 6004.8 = 33.91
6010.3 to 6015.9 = 32.47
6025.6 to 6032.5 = 37.46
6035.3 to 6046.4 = 37.92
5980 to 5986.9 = 35.38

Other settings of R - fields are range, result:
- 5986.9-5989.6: 43.53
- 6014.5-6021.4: 37.54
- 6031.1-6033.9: 42.93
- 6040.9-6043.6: 42.19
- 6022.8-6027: 44.26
